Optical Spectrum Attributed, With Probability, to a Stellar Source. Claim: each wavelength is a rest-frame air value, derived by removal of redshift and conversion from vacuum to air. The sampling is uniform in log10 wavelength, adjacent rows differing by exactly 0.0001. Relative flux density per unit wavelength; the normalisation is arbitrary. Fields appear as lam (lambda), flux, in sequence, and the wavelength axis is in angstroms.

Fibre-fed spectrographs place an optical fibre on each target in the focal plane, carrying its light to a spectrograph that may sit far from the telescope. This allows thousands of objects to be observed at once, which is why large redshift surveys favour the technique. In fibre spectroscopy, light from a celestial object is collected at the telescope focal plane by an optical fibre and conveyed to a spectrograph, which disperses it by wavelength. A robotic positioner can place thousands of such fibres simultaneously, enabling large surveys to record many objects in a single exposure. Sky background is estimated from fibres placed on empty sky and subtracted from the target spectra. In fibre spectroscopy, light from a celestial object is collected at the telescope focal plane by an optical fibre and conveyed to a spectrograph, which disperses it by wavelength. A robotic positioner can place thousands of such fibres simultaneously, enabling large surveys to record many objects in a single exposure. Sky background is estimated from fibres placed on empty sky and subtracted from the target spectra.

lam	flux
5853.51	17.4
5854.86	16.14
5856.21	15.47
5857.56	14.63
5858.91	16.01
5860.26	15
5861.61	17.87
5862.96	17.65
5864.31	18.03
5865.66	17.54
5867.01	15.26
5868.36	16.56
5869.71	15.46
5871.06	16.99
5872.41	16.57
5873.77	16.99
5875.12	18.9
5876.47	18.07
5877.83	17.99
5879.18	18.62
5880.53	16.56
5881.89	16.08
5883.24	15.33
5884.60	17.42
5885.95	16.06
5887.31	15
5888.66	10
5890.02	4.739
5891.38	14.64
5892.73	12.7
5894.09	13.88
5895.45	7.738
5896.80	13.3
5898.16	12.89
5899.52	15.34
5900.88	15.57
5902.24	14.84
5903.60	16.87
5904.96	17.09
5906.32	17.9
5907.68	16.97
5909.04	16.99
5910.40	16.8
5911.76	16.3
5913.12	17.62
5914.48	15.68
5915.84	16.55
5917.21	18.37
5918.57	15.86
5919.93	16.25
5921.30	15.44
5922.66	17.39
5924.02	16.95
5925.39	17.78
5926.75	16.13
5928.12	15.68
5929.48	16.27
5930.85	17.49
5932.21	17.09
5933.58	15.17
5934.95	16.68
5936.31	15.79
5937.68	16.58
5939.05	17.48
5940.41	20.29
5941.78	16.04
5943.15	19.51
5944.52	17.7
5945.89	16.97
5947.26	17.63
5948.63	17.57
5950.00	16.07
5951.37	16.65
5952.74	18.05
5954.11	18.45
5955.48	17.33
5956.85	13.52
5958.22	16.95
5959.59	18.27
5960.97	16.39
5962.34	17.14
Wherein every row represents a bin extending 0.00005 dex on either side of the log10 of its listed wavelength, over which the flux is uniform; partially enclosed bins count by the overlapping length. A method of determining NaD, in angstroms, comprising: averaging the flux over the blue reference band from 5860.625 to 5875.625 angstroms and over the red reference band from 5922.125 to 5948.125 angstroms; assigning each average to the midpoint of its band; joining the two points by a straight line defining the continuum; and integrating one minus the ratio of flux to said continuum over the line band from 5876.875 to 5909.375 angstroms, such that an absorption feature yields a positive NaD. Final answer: 4.3 angstroms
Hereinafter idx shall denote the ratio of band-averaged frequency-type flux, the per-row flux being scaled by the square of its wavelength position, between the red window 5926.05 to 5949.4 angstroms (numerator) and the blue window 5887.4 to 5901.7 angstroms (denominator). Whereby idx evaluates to 1.42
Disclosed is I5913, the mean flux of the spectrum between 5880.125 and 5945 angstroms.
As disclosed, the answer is 15.8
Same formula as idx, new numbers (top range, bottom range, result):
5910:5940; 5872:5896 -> 1.14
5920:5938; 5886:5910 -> 1.19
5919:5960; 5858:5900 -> 1.13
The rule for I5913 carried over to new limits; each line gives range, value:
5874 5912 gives 15.2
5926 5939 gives 16.4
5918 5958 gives 16.9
